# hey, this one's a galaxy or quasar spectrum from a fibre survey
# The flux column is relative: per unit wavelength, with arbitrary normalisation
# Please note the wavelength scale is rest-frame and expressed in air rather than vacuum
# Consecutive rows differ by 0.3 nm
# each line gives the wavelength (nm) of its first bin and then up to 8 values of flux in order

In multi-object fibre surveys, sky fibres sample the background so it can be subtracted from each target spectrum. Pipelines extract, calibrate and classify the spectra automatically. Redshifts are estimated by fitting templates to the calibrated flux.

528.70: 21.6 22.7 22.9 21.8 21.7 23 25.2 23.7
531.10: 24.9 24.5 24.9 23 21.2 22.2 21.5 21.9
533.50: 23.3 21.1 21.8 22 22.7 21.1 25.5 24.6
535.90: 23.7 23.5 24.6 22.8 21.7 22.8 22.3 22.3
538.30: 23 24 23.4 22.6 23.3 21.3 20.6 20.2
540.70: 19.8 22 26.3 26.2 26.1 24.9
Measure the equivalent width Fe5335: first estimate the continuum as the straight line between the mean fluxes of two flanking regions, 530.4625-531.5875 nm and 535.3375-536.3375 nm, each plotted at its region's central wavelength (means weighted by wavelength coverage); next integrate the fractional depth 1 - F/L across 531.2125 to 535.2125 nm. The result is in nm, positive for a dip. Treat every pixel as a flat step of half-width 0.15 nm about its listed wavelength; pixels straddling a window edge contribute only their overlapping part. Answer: 0.31 nm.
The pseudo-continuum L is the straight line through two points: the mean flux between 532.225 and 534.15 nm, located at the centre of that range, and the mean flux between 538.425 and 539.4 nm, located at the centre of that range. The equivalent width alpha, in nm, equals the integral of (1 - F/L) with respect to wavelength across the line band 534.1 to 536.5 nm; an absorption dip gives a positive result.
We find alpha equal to -0.09 nm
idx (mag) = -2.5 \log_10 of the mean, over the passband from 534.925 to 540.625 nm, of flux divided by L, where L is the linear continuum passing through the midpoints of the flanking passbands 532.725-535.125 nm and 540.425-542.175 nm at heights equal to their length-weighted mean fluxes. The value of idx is 0.01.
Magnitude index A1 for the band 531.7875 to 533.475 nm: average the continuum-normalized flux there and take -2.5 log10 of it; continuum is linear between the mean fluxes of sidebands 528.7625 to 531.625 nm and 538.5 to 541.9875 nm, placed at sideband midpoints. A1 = 0.05 mag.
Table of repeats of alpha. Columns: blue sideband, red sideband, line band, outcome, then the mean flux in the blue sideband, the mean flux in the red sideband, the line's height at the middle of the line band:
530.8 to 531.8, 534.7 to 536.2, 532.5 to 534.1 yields 0.14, 24.6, 23.6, 24.1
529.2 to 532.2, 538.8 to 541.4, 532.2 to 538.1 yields 0.05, 23.5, 22.1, 22.8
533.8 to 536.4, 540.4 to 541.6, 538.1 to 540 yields 0.00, 23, 22.8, 22.9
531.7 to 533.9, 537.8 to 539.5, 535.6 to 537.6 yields -0.04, 22.2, 23.1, 22.8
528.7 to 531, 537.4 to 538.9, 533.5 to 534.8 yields 0.05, 22.9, 22.9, 22.9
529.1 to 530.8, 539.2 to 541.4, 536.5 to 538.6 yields -0.05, 23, 21.9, 22.2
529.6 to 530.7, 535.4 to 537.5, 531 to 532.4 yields -0.03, 23.1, 23.5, 23.2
